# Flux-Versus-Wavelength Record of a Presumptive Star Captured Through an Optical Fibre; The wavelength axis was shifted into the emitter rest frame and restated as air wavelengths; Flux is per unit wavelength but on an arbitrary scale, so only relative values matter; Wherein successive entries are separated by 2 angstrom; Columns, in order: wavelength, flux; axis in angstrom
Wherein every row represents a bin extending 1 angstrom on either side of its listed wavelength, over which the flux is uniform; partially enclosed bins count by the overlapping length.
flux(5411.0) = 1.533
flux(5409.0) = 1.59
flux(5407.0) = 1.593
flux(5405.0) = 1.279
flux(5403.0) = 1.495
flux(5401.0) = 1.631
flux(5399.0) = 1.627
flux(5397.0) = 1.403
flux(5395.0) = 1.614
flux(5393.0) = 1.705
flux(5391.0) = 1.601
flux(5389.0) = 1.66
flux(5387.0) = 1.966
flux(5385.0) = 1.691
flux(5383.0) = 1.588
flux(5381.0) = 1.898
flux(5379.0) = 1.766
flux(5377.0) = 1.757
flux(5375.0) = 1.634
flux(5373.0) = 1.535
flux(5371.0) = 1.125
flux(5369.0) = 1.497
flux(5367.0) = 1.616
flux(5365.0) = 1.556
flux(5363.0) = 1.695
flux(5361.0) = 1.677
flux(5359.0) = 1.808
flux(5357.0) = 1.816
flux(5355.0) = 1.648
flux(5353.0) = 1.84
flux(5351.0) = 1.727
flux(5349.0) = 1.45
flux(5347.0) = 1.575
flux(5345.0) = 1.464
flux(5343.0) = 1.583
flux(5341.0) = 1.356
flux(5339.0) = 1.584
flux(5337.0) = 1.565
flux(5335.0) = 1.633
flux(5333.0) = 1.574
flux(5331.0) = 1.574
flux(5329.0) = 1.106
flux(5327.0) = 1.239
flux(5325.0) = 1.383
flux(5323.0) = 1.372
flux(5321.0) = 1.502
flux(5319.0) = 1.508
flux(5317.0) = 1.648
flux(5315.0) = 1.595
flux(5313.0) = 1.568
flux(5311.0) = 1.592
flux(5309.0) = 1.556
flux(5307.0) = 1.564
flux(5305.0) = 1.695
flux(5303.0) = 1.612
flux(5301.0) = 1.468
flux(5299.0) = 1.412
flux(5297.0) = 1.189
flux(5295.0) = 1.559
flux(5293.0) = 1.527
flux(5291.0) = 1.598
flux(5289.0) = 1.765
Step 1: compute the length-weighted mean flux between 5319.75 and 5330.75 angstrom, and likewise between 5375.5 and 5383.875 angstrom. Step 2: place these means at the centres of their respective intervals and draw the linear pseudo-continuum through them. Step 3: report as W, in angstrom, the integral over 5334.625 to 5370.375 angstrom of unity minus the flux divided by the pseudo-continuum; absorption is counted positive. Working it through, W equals -1.6 angstrom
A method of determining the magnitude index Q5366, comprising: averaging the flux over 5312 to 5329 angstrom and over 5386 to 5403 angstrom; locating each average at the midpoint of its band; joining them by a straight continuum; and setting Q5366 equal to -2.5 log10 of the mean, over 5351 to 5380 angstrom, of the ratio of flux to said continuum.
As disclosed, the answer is -0.052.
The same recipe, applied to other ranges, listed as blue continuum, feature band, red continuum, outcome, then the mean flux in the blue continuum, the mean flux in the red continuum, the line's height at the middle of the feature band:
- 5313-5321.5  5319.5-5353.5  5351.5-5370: 0.086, 1.57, 1.68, 1.62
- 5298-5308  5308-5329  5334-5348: 0.048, 1.55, 1.54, 1.54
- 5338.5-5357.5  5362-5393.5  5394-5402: -0.041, 1.6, 1.57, 1.58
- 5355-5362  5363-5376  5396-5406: 0.118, 1.75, 1.49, 1.68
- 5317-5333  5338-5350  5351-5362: 0.081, 1.41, 1.75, 1.62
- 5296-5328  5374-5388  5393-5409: -0.153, 1.49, 1.54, 1.53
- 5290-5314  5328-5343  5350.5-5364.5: 0.114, 1.53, 1.74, 1.66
